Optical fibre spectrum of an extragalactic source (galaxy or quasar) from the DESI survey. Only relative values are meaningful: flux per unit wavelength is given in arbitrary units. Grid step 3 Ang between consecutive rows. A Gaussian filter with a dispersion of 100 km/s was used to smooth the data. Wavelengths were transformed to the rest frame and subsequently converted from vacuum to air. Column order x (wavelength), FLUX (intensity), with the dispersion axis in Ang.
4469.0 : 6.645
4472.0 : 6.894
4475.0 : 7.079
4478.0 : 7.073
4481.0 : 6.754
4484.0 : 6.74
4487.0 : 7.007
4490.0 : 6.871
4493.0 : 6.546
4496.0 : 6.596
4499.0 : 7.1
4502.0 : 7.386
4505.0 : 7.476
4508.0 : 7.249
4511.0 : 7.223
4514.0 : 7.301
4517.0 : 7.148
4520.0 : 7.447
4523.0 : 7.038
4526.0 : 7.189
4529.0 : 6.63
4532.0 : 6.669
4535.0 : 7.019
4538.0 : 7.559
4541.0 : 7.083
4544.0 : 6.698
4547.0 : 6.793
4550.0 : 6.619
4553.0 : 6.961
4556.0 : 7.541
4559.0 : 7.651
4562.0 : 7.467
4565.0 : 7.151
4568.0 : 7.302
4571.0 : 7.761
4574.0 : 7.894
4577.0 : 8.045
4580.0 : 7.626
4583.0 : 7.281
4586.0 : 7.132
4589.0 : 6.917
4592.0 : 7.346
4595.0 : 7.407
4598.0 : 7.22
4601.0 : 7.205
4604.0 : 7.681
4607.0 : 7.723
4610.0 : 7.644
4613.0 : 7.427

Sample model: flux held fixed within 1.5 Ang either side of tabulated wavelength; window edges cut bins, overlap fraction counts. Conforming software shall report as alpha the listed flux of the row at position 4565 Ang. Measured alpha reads 7.151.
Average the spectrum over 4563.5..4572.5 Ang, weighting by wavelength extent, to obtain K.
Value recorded 7.4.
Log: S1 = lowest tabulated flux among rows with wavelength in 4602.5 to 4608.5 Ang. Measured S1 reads 7.681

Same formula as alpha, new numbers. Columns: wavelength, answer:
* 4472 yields 6.894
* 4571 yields 7.761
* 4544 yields 6.698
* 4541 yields 7.083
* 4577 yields 8.045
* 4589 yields 6.917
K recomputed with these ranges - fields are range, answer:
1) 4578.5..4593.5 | 7.26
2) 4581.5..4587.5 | 7.21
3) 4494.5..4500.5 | 6.85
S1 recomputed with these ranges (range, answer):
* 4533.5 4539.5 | 7.019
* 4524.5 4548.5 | 6.63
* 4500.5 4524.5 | 7.038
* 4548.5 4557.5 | 6.619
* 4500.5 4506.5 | 7.386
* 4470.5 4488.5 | 6.74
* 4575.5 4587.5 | 7.132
